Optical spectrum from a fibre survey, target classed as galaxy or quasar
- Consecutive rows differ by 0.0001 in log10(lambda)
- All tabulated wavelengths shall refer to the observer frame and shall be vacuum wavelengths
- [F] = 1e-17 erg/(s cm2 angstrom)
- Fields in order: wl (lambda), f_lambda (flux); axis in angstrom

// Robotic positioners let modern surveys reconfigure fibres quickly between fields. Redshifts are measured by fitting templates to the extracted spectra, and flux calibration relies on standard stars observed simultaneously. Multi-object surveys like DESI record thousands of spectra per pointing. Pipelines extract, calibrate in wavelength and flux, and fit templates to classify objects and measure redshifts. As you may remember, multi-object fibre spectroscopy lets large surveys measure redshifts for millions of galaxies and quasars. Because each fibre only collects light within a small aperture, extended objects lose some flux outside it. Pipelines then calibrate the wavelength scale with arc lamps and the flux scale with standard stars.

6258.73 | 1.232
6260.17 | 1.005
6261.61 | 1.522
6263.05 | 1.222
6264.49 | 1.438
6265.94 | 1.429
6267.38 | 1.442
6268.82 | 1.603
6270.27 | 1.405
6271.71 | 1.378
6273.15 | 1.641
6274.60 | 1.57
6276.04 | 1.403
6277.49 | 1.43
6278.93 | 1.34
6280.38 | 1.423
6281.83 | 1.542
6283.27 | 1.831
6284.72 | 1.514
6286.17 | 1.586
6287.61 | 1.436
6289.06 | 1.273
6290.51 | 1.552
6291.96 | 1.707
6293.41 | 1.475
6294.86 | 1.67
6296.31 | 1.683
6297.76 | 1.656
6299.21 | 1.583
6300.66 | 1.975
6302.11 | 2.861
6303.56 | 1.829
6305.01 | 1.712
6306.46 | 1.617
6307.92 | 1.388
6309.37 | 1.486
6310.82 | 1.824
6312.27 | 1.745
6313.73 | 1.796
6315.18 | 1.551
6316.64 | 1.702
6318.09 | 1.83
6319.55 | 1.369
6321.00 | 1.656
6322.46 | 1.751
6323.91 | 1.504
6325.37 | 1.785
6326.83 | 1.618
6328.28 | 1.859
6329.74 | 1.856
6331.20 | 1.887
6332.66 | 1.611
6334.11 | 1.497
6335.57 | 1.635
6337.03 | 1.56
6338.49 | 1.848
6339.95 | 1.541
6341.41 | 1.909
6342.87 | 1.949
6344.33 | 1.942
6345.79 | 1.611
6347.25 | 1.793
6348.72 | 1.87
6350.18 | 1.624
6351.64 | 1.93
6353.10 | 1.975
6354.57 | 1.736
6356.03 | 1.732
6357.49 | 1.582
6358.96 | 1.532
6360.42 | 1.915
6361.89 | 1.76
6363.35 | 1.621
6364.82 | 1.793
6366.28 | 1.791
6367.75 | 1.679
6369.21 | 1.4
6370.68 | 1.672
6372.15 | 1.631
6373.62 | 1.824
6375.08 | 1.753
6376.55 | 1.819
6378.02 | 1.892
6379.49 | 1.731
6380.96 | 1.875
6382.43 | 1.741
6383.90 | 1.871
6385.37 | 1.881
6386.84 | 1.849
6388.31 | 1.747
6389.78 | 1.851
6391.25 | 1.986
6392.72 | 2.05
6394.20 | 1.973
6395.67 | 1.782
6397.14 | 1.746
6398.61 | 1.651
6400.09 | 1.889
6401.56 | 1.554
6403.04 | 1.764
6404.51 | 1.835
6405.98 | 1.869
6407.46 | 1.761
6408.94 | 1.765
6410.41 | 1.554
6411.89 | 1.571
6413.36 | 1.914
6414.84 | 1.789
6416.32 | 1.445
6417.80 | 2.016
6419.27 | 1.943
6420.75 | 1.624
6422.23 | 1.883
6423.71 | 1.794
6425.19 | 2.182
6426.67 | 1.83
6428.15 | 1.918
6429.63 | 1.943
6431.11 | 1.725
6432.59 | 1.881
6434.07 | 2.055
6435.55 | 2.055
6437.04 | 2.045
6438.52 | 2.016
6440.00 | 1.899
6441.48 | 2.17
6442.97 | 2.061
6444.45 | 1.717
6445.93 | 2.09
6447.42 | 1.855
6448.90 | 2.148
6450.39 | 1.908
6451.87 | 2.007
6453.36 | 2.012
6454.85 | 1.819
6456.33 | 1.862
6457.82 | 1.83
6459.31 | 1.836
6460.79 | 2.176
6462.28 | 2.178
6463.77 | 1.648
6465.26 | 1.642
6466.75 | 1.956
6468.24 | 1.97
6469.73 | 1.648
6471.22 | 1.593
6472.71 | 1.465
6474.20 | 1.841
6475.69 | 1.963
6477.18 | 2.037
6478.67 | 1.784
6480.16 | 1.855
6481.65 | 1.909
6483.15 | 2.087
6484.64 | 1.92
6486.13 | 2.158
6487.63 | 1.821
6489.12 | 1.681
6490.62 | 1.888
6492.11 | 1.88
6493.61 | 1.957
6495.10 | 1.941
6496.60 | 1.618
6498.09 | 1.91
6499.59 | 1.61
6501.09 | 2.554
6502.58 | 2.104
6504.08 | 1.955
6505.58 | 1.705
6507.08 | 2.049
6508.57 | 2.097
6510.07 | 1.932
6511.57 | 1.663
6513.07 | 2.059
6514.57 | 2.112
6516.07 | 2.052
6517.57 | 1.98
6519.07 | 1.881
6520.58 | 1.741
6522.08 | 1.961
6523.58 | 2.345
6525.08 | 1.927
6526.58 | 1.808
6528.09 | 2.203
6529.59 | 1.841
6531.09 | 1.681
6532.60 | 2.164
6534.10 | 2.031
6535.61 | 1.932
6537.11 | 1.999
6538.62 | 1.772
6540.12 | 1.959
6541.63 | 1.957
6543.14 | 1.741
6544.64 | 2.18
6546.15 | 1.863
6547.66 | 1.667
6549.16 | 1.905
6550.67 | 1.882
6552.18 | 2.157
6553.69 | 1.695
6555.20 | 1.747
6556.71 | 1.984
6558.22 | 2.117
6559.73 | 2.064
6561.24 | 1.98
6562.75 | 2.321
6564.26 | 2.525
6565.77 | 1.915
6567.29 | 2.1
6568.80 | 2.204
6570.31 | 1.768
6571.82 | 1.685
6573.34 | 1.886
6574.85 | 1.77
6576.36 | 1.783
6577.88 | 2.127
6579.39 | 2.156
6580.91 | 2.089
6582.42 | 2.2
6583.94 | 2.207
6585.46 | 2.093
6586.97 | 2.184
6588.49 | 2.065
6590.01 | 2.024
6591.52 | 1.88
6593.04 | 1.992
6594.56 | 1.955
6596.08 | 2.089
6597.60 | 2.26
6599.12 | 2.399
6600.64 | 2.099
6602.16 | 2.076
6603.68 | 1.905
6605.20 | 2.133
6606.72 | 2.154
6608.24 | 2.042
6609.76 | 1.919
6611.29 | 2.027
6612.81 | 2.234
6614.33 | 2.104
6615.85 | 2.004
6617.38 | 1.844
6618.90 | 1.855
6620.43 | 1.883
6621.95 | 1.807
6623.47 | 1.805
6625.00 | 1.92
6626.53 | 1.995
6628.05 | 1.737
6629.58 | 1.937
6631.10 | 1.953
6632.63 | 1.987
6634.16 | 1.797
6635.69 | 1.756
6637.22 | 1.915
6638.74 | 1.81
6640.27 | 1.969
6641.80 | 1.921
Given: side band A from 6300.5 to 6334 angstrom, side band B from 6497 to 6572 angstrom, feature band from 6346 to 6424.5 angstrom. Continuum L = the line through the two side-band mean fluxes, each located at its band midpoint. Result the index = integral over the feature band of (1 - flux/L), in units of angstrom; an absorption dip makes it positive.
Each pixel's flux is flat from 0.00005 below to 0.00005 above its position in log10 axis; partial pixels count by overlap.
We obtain 1.68 angstrom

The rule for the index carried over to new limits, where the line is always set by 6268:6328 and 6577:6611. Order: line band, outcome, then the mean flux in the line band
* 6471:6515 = 0.6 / 1.91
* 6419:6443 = -1.3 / 1.94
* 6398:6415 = 0.5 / 1.74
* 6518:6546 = 0.6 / 1.95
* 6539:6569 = 0.5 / 1.99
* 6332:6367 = -0.6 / 1.74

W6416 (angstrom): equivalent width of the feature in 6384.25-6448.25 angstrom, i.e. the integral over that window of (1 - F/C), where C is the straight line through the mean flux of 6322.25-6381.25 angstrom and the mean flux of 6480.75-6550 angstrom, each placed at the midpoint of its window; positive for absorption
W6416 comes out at -1.5 angstrom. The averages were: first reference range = 1.74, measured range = 1.86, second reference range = 1.94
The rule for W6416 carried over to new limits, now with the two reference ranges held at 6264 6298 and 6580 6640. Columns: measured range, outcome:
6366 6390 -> -1.5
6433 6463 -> -3.8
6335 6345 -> -1.0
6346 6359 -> -1.1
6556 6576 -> -0.8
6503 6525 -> -1.3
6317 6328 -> -0.5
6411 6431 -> -1.2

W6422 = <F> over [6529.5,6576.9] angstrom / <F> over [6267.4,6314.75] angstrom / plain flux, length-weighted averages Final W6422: 1.20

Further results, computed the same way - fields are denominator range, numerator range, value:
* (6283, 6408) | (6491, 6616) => 1.15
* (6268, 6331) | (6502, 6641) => 1.21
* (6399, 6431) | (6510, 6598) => 1.10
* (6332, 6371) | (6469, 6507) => 1.09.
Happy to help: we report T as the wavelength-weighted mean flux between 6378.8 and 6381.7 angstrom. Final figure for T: 1.8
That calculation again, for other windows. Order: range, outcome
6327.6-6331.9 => 1.87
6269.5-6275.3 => 1.5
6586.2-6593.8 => 2.03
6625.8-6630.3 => 1.89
